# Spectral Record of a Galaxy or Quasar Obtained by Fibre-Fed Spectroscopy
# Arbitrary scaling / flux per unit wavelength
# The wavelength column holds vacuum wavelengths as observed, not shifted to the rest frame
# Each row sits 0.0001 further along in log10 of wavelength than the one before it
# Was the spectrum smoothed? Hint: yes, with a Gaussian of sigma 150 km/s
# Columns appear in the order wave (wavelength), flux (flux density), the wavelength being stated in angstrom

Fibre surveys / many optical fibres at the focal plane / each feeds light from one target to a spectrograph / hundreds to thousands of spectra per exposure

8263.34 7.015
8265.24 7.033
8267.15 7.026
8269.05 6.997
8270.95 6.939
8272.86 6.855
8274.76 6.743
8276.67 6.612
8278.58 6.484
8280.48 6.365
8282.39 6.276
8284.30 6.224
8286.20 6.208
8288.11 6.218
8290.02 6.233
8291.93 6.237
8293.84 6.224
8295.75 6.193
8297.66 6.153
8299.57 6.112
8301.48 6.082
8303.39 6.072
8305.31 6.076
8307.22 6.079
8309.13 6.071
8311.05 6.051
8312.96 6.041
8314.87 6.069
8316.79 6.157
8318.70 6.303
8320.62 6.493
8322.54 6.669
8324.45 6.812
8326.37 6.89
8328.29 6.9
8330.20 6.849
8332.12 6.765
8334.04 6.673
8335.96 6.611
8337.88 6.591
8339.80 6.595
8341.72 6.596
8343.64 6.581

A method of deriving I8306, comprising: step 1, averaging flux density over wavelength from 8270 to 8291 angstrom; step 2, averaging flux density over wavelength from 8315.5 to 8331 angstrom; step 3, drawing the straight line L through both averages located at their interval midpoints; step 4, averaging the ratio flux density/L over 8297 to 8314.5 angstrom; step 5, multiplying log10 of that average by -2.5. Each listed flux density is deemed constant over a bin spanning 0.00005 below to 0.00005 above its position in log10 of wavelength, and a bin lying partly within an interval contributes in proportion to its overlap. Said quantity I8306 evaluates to 0.08 mag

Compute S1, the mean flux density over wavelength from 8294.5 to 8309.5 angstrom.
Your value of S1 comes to 6.11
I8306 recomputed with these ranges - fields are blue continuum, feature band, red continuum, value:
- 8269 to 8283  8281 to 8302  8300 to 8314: 0.03 mag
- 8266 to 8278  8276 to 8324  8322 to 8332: 0.10 mag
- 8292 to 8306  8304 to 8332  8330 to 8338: 0.01 mag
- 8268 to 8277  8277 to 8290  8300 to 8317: 0.05 mag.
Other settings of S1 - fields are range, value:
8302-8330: 6.35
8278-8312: 6.18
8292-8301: 6.17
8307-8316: 6.06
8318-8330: 6.7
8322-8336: 6.79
